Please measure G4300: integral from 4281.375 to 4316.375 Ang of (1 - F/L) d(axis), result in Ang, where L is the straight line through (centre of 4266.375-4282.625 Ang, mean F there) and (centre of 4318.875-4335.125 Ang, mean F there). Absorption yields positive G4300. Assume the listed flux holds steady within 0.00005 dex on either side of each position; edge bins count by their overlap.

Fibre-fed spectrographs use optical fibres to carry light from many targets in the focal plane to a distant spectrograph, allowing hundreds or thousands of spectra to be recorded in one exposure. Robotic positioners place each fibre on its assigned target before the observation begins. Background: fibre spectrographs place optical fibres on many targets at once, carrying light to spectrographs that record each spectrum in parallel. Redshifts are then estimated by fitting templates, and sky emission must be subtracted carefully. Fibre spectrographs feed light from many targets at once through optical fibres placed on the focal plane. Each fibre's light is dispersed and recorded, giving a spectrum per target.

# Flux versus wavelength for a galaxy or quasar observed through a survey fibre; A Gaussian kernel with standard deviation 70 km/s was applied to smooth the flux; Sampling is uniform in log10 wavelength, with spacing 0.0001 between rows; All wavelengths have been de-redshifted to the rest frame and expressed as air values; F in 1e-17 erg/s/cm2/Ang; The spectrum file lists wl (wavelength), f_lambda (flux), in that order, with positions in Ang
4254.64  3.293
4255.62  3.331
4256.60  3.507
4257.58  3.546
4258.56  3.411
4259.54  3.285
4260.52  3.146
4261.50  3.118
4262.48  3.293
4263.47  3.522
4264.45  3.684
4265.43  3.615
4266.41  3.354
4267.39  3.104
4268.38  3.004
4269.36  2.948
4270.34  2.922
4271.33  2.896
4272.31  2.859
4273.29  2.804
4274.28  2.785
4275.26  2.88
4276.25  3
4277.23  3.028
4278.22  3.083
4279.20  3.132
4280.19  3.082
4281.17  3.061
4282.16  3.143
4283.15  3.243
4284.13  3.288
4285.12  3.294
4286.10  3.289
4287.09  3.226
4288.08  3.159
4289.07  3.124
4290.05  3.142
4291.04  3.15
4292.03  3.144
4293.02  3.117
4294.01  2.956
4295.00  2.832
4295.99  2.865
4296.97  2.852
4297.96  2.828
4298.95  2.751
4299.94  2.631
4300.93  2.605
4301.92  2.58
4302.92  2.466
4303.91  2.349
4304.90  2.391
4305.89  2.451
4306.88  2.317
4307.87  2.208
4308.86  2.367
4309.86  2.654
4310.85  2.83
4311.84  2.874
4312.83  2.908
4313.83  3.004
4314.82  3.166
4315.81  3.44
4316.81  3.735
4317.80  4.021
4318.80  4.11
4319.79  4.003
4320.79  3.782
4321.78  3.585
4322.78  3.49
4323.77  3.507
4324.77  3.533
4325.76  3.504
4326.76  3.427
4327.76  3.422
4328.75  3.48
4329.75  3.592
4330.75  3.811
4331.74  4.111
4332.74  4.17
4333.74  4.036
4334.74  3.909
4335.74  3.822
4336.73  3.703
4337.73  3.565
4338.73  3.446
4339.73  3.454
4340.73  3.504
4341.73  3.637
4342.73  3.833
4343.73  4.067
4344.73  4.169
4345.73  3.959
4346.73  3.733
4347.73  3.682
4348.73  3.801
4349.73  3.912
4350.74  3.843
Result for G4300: 4.6 Ang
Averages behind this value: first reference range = 2.99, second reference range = 3.72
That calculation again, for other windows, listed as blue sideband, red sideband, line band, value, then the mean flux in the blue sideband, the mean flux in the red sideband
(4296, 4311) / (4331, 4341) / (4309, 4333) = -2.0 Ang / 2.56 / 3.78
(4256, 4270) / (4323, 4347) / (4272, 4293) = 2.1 Ang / 3.32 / 3.72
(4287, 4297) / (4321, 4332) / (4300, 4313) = 3.0 Ang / 3.05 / 3.58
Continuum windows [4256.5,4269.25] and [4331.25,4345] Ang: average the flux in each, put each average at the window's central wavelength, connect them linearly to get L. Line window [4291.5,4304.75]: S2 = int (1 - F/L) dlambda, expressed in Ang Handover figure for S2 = 3.0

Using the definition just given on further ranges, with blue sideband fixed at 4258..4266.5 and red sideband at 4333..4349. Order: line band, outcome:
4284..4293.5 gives 0.9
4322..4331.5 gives 0.4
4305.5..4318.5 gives 2.5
